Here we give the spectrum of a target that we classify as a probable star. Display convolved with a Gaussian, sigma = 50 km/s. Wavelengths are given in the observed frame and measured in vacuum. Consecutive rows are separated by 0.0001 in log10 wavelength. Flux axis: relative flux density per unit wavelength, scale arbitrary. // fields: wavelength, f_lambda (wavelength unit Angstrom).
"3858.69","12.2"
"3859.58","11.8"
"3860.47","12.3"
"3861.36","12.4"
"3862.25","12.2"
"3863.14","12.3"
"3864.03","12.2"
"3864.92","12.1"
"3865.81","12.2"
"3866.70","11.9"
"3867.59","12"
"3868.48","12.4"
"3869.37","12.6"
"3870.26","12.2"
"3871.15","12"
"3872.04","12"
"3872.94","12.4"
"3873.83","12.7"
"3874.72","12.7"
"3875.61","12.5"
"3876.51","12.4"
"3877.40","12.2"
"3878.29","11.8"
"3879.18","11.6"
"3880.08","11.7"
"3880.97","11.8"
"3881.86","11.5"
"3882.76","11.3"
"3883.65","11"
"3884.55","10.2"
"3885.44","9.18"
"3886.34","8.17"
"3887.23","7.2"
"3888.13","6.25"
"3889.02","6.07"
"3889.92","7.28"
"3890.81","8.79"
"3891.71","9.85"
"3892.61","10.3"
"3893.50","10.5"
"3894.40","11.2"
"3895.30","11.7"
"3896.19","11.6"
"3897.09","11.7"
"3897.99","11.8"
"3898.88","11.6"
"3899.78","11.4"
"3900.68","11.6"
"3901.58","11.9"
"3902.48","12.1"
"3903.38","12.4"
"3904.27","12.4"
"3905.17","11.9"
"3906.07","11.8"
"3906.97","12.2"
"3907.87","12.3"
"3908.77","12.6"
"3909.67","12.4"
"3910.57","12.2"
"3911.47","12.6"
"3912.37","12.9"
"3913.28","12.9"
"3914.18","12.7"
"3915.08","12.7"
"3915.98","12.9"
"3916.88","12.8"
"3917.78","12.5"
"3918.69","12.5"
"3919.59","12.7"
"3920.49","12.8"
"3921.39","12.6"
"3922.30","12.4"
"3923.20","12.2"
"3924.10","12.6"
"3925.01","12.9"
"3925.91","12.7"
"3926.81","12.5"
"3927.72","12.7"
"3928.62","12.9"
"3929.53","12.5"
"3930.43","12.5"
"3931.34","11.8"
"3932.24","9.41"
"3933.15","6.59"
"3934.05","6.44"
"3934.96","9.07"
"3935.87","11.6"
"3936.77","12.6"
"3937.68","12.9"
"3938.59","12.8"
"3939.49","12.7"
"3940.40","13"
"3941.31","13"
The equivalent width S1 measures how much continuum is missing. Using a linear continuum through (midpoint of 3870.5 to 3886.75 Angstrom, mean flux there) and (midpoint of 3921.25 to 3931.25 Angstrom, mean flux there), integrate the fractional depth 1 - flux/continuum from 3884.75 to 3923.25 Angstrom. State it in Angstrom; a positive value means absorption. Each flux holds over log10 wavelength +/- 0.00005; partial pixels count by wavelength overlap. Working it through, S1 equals 2.5 Angstrom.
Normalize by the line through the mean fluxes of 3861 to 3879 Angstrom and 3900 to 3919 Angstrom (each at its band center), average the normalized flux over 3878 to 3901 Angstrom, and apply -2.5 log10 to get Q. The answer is 0.20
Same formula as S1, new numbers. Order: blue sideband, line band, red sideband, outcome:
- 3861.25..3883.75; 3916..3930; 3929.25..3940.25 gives -1.84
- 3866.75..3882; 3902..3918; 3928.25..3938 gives -1.69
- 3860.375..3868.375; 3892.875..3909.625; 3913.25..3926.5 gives 0.92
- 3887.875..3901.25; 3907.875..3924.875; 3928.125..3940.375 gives -3.02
